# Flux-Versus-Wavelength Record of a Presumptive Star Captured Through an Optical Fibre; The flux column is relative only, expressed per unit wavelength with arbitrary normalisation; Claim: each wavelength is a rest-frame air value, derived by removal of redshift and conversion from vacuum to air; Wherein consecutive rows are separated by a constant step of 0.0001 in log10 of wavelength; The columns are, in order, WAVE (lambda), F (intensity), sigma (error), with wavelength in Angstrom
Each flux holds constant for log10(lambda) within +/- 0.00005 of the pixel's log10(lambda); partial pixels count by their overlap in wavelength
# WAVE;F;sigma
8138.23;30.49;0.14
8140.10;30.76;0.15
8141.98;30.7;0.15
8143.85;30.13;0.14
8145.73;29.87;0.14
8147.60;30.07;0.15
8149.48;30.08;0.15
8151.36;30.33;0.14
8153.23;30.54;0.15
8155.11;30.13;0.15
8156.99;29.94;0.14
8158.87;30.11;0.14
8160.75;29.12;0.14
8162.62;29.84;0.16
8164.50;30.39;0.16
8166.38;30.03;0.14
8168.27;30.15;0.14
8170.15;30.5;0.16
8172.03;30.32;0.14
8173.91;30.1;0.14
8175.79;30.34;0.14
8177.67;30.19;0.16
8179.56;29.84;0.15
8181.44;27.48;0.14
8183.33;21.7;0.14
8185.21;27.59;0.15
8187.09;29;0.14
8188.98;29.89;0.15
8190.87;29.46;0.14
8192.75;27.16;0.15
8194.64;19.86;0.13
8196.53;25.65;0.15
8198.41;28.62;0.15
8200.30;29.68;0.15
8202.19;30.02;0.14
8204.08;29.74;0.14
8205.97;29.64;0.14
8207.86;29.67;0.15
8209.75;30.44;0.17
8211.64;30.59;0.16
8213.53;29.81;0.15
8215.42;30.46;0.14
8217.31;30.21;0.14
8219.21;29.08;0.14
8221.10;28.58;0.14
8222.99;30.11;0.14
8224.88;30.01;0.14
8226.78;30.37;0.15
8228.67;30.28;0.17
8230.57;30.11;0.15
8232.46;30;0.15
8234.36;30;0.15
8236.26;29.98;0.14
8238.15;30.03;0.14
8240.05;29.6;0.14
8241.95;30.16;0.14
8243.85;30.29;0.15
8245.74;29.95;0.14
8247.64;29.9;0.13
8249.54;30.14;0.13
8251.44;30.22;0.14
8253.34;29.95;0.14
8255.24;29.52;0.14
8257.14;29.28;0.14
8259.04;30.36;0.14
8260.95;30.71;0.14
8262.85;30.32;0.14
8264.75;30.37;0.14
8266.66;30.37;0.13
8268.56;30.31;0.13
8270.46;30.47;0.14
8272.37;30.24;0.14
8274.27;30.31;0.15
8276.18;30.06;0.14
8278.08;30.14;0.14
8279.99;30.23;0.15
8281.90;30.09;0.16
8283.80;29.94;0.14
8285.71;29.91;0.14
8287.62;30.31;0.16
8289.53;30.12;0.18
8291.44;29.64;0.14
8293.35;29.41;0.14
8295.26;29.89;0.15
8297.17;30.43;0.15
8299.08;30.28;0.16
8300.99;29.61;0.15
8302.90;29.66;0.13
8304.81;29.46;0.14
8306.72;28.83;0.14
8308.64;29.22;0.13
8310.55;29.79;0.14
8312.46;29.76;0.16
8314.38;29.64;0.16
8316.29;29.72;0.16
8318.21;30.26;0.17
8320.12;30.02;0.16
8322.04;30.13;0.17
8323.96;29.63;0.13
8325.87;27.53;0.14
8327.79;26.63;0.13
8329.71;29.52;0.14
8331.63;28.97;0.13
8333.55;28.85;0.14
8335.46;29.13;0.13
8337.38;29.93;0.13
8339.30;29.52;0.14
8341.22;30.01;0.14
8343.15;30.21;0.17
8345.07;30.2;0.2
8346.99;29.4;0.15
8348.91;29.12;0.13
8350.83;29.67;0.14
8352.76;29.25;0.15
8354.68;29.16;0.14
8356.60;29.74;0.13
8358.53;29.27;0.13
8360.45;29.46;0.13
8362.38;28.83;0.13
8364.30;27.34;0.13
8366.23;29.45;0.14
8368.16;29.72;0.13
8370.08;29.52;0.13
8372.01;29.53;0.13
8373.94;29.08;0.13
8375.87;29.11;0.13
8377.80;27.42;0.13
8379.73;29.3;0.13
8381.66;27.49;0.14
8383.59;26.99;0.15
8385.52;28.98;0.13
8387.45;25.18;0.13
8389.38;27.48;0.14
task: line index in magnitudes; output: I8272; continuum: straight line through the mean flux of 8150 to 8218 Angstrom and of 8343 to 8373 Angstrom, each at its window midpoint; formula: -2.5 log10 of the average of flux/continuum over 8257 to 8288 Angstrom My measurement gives -0.04 mag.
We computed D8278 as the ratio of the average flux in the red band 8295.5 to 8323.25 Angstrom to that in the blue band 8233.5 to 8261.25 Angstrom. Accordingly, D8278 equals 0.99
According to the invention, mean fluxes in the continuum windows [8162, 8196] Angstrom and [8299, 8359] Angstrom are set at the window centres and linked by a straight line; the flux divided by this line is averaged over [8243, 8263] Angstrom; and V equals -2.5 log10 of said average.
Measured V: -0.04 mag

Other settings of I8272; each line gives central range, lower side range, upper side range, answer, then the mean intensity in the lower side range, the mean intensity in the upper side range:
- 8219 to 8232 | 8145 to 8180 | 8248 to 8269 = 0.01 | 30.1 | 30.1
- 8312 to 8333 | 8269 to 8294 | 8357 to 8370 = 0.01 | 30.1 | 29.1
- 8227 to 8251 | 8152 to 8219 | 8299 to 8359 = -0.03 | 29.1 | 29.4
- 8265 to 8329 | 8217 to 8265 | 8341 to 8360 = 0.00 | 30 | 29.6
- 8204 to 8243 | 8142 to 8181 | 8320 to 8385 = -0.01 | 30.1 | 29.1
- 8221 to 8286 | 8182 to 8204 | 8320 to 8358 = -0.07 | 27.3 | 29.3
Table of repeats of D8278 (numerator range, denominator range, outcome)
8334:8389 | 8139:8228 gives 0.99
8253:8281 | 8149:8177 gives 1.00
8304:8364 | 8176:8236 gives 1.02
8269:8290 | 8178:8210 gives 1.08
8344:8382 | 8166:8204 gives 1.03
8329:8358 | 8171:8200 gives 1.06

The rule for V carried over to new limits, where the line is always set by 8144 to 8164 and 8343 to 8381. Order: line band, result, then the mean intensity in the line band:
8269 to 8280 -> -0.025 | 30.2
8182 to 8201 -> 0.116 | 26.8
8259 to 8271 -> -0.030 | 30.4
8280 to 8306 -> -0.016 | 29.9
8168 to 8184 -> 0.033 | 29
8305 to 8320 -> -0.008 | 29.6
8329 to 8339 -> 0.000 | 29.3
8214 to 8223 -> 0.004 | 29.7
